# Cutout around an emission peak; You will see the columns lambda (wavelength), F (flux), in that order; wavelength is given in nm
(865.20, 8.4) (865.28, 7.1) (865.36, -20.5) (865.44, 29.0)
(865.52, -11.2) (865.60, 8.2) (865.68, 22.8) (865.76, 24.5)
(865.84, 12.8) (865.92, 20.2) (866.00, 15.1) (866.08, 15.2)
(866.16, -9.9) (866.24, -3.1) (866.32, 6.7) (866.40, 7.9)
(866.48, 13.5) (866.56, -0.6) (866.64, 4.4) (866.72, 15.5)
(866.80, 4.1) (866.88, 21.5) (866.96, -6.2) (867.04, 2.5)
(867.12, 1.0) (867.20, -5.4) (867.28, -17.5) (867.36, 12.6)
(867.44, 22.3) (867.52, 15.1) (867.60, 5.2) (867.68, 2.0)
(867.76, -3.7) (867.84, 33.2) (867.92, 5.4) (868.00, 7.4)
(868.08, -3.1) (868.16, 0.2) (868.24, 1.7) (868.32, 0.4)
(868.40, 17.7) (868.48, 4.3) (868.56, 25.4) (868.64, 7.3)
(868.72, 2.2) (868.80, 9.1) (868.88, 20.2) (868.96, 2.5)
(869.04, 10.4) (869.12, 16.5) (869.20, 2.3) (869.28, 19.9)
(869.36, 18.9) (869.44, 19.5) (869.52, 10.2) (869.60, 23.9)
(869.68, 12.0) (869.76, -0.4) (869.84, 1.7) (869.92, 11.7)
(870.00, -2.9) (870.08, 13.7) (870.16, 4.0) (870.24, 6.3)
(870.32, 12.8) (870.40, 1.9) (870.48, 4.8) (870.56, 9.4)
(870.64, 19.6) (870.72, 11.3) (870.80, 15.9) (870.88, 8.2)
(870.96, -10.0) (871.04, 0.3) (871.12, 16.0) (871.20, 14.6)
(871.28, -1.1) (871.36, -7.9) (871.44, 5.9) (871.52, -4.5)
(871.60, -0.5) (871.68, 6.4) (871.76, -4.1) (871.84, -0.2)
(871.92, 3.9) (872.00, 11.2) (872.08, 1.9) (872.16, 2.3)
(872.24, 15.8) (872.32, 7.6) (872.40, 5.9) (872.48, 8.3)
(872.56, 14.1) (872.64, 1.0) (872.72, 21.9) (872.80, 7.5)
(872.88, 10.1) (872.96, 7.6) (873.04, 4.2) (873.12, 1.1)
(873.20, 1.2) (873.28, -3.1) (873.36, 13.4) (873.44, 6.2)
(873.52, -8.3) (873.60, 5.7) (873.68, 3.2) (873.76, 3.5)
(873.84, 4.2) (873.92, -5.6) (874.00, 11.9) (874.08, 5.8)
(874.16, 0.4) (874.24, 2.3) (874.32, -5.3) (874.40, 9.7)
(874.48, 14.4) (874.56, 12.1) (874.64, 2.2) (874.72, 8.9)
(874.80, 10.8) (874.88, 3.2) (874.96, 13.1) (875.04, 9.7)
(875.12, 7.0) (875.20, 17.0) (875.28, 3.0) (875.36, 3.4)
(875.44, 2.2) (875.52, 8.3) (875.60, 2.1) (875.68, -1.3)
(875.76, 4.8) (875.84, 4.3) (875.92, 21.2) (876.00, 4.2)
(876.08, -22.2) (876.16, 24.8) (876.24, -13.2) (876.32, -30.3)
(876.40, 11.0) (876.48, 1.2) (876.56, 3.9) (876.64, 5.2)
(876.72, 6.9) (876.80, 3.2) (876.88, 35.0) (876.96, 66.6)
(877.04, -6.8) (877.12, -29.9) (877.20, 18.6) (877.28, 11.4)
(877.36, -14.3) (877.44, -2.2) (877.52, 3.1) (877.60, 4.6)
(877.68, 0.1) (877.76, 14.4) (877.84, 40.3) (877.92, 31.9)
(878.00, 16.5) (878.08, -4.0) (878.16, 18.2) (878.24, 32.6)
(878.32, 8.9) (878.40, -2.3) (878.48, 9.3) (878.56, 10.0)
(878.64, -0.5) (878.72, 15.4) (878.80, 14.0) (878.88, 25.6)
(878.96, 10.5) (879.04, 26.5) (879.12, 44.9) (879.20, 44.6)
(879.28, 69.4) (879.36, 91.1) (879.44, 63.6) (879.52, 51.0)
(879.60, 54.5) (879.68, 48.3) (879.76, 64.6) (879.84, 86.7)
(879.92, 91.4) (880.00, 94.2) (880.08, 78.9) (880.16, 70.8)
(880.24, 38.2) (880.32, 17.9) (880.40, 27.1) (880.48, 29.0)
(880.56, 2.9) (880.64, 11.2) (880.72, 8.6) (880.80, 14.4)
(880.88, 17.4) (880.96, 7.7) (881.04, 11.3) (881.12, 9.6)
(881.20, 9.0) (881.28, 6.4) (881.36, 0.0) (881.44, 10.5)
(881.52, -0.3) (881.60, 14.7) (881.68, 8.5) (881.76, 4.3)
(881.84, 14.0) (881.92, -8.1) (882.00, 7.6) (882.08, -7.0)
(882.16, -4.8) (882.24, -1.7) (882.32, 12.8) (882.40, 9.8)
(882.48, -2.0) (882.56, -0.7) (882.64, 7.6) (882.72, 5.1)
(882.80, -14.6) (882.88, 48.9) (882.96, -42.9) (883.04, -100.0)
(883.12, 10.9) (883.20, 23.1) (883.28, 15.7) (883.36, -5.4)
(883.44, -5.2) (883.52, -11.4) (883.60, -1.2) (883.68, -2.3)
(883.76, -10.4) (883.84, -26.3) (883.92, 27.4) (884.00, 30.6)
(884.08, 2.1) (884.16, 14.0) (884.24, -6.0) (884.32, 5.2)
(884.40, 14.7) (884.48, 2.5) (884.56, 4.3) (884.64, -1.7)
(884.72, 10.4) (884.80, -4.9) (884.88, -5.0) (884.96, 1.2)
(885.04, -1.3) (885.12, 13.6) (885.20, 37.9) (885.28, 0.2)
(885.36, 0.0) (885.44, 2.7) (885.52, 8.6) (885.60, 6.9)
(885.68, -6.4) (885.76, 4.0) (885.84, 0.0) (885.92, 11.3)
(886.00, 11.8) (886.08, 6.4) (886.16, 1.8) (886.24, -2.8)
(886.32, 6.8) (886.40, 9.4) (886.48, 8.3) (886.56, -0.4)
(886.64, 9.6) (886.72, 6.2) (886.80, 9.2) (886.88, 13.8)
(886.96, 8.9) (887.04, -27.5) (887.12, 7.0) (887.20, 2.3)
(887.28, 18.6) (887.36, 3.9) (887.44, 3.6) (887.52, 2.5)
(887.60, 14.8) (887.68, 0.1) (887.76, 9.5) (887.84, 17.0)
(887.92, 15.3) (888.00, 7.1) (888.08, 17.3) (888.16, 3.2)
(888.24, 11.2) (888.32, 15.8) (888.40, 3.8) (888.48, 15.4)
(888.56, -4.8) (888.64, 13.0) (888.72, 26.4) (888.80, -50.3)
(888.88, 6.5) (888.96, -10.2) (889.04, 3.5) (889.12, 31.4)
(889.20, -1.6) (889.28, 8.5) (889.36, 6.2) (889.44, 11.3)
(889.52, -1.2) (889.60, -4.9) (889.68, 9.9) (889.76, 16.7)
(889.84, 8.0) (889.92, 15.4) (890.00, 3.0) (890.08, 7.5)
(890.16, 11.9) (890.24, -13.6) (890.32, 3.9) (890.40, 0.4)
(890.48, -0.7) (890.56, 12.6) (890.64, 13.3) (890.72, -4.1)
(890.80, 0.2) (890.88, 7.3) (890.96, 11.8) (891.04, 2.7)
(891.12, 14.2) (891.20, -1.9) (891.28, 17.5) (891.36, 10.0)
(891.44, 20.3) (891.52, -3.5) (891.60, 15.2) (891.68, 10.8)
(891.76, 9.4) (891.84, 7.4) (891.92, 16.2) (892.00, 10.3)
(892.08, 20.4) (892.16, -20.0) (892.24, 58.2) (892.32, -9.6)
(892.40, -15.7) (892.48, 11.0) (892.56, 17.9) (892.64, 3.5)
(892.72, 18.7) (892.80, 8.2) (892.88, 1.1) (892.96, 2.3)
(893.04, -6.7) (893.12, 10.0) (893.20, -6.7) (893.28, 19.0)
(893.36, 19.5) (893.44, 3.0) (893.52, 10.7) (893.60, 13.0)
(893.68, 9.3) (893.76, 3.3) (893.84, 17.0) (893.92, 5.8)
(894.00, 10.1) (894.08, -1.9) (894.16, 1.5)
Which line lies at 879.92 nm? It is [O II]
